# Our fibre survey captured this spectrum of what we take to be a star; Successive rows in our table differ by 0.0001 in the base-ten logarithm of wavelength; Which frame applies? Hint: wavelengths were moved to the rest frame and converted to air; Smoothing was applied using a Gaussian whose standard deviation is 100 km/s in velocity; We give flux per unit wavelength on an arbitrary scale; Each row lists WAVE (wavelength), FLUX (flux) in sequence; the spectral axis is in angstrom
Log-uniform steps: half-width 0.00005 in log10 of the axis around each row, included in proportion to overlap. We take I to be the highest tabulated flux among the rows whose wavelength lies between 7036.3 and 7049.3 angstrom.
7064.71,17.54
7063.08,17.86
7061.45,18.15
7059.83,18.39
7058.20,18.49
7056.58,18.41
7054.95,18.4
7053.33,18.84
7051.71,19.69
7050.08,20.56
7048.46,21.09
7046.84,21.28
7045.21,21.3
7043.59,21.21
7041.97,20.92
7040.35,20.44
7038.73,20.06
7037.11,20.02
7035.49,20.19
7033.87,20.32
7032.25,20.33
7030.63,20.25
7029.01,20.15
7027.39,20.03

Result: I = 21.3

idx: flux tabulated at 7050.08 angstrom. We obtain 20.56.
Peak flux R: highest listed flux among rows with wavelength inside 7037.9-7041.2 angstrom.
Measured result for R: 20.44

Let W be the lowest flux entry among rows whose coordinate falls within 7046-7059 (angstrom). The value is 18.4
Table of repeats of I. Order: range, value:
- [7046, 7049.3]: 21.28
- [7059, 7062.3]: 18.39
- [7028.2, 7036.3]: 20.33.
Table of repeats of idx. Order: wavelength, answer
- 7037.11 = 20.02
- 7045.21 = 21.3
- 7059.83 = 18.39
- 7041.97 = 20.92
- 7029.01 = 20.15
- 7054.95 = 18.4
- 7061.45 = 18.15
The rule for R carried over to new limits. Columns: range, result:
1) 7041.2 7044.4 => 21.21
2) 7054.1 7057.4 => 18.41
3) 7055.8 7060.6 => 18.49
